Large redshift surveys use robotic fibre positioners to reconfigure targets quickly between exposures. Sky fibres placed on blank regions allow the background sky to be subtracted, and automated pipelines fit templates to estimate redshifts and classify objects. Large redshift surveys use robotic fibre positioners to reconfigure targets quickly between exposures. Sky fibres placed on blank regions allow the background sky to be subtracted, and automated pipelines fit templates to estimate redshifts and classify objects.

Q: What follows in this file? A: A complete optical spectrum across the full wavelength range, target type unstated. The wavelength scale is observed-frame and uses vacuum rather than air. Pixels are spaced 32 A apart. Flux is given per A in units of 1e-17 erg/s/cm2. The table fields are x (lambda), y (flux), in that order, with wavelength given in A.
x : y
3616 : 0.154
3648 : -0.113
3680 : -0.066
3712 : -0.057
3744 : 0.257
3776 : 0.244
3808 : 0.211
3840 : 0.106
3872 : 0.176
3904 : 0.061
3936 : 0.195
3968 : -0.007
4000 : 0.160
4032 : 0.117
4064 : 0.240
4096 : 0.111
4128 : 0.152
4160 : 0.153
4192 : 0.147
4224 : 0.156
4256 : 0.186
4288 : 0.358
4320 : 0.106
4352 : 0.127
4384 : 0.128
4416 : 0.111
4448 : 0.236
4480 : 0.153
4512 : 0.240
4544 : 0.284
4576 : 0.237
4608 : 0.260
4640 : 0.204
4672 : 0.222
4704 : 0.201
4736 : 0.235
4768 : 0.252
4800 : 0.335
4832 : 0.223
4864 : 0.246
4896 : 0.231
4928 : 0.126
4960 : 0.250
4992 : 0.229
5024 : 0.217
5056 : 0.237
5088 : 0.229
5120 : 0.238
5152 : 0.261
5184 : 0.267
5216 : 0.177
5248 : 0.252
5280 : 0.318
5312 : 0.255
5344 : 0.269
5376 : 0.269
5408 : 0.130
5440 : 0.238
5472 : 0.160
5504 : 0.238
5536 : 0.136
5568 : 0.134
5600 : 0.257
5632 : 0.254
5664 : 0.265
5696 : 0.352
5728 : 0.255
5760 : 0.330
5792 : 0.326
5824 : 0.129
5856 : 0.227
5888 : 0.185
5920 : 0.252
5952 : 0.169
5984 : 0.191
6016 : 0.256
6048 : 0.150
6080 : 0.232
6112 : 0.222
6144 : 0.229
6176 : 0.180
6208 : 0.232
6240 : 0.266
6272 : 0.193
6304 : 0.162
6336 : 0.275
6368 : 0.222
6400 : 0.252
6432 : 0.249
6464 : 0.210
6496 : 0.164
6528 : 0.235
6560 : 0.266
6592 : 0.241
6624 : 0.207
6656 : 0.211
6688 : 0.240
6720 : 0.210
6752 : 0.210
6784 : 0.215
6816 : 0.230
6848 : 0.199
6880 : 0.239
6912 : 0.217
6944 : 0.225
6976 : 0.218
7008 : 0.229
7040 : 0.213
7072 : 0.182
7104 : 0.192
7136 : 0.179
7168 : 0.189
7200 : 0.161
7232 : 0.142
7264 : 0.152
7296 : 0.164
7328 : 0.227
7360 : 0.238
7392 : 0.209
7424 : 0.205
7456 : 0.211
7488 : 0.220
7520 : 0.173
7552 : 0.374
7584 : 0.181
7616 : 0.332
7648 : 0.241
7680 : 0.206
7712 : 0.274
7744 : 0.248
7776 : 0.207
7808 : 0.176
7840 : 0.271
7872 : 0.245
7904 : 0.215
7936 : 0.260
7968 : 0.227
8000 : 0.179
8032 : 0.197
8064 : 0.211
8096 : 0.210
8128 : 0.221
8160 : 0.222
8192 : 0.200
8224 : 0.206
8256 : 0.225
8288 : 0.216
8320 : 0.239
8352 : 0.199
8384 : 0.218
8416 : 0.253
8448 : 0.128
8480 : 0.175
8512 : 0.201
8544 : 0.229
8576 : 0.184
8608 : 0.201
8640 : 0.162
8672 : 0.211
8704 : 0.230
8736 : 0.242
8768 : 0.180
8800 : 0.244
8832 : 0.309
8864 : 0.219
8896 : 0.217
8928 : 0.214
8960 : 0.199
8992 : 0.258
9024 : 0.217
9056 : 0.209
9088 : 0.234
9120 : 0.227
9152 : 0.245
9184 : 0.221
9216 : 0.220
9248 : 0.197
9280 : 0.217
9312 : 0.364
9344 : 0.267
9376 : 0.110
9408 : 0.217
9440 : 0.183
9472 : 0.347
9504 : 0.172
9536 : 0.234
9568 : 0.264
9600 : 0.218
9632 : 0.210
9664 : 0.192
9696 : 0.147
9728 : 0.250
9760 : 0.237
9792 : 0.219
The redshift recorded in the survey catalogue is 0.149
